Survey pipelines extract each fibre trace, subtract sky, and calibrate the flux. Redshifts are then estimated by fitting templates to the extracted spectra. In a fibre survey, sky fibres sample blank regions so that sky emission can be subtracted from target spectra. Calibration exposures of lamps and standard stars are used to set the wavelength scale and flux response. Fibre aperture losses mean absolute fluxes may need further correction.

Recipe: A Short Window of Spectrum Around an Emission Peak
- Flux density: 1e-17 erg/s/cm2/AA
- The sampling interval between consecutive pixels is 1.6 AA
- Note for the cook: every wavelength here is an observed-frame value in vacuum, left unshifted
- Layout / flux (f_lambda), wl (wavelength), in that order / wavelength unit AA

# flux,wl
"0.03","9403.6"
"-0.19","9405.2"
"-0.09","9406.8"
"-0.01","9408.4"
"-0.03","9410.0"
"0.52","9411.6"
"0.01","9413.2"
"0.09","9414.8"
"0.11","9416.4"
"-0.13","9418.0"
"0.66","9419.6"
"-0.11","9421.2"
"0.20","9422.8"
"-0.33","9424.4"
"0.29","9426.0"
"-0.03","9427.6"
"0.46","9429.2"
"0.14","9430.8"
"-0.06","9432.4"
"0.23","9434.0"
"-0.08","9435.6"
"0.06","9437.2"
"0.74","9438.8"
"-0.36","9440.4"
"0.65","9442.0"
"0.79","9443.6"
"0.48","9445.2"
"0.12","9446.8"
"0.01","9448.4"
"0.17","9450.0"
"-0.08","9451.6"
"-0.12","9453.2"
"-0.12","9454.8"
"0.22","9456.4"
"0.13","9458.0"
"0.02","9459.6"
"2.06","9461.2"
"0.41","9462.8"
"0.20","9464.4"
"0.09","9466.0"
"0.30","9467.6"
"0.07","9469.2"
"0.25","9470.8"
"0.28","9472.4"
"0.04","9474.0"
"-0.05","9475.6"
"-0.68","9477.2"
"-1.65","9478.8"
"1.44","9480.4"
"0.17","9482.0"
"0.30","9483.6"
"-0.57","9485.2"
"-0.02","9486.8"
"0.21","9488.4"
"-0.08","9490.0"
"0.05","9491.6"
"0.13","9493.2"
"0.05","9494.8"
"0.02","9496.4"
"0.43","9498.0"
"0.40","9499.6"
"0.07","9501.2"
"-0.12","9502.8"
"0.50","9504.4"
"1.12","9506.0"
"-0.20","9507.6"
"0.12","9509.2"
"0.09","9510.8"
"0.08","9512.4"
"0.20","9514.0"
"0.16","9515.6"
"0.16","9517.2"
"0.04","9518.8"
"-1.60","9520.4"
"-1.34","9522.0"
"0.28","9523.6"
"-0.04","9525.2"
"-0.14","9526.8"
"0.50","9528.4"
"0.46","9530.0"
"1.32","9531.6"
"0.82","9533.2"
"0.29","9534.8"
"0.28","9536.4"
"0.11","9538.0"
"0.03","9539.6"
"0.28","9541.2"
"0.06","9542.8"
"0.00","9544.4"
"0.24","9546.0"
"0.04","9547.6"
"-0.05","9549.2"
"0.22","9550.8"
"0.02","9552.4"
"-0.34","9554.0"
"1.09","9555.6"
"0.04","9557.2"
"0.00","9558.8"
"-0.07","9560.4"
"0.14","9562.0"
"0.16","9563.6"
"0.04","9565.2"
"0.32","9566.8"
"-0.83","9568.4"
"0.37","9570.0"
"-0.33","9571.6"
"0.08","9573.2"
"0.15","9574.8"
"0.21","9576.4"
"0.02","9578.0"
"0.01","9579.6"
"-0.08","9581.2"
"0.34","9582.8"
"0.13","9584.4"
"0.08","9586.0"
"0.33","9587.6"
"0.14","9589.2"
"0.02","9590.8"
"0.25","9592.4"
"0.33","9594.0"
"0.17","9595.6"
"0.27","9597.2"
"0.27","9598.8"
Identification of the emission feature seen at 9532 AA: [O III]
